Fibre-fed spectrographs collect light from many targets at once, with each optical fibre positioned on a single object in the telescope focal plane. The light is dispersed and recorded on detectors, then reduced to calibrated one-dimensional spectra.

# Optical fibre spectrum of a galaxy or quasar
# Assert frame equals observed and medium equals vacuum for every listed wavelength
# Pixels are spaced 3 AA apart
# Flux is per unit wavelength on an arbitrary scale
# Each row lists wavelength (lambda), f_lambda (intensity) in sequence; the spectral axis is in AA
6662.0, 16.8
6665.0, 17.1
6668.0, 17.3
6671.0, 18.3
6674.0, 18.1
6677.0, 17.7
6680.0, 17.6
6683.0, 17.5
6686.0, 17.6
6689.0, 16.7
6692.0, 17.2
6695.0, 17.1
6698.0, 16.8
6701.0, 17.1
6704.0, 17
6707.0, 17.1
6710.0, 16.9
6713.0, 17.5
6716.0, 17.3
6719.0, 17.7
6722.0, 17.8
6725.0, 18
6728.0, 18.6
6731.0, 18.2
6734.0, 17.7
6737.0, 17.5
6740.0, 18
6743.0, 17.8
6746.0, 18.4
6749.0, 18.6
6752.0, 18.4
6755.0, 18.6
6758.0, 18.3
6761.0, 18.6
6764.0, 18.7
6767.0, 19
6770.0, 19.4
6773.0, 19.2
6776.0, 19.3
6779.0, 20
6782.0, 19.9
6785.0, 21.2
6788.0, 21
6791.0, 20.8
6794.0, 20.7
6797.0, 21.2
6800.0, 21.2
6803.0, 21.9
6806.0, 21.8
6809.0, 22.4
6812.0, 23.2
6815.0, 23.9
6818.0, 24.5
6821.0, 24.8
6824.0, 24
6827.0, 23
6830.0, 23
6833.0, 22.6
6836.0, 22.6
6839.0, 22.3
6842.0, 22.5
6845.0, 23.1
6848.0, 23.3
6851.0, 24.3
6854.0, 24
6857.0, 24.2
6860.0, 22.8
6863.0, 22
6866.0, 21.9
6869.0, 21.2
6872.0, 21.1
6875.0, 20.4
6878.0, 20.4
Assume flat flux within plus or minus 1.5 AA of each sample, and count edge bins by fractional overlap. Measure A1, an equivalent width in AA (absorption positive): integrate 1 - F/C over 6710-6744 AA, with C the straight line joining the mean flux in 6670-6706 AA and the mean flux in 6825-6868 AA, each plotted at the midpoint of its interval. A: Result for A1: 1.7 AA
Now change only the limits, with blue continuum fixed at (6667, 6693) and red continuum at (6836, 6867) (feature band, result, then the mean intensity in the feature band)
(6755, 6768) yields 1.0 AA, 18.6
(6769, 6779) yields 0.6 AA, 19.4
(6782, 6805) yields 0.1 AA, 21.1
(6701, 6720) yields 1.3 AA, 17.2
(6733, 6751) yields 1.4 AA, 18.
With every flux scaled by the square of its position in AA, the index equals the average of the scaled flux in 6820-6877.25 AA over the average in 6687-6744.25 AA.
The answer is 1.35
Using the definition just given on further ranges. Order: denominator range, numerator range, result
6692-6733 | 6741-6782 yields 1.09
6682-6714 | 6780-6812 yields 1.28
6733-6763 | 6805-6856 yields 1.31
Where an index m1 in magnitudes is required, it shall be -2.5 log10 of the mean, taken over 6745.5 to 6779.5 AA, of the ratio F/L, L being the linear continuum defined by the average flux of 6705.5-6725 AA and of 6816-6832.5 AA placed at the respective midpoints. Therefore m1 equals 0.07 mag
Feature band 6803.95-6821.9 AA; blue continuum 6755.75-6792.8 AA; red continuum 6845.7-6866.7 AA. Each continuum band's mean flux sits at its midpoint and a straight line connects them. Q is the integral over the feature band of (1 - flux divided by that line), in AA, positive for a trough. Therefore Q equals -1.7 AA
